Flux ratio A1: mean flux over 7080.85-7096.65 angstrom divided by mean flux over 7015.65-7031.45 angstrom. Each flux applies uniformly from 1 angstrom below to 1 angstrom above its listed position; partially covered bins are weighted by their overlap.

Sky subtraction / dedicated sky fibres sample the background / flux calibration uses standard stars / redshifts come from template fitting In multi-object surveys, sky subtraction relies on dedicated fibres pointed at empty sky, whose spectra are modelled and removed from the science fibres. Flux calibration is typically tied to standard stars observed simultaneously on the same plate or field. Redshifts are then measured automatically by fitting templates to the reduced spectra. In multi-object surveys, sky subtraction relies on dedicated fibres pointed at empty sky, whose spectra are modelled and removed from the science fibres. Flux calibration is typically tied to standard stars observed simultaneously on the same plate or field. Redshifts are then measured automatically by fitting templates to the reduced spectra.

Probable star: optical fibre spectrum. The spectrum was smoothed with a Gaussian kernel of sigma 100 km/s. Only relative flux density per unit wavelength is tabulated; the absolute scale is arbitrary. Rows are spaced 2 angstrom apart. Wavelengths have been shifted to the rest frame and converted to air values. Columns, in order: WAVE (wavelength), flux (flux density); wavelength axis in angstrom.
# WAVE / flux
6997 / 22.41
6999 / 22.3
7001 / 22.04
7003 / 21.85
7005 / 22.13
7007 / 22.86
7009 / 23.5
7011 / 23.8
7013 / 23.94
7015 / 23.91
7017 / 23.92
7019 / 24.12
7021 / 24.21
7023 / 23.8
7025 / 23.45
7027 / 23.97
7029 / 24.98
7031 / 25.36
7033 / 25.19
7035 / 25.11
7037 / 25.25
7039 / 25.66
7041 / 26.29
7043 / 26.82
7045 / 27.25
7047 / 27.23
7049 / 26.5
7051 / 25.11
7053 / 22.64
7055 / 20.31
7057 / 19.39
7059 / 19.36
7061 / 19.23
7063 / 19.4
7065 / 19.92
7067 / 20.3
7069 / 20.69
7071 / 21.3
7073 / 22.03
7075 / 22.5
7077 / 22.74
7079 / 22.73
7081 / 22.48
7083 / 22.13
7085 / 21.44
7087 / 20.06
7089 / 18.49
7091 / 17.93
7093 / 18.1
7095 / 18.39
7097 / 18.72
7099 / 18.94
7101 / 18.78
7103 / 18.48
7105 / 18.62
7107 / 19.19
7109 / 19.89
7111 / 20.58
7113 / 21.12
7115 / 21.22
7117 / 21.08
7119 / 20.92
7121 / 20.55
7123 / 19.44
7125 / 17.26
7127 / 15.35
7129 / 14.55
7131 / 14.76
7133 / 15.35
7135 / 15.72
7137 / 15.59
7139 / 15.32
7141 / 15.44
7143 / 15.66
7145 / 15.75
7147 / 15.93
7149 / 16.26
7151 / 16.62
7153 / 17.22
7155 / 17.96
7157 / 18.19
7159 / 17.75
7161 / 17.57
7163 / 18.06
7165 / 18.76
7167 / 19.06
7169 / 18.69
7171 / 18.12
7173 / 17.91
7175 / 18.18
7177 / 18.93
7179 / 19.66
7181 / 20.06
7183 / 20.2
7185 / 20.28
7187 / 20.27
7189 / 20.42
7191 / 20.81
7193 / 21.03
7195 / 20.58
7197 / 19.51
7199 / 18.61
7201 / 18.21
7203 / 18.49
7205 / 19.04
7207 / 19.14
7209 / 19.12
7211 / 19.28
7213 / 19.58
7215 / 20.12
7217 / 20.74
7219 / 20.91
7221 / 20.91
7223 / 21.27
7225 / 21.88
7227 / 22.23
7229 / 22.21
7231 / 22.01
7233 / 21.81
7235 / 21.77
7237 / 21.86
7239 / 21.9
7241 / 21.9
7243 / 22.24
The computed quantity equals 0.8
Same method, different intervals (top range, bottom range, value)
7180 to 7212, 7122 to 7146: 1.24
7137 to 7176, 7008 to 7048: 0.69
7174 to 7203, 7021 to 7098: 0.88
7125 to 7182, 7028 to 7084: 0.74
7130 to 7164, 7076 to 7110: 0.83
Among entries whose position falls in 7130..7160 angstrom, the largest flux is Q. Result 18.19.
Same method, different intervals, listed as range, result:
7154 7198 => 21.03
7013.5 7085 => 27.25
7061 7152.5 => 22.74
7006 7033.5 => 25.36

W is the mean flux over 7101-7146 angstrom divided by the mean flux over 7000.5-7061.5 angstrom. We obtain 0.75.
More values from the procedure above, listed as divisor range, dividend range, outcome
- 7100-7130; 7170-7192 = 1.02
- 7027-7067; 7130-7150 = 0.66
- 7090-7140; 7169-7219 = 1.07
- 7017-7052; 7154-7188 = 0.74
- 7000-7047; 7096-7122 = 0.81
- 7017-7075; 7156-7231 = 0.84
